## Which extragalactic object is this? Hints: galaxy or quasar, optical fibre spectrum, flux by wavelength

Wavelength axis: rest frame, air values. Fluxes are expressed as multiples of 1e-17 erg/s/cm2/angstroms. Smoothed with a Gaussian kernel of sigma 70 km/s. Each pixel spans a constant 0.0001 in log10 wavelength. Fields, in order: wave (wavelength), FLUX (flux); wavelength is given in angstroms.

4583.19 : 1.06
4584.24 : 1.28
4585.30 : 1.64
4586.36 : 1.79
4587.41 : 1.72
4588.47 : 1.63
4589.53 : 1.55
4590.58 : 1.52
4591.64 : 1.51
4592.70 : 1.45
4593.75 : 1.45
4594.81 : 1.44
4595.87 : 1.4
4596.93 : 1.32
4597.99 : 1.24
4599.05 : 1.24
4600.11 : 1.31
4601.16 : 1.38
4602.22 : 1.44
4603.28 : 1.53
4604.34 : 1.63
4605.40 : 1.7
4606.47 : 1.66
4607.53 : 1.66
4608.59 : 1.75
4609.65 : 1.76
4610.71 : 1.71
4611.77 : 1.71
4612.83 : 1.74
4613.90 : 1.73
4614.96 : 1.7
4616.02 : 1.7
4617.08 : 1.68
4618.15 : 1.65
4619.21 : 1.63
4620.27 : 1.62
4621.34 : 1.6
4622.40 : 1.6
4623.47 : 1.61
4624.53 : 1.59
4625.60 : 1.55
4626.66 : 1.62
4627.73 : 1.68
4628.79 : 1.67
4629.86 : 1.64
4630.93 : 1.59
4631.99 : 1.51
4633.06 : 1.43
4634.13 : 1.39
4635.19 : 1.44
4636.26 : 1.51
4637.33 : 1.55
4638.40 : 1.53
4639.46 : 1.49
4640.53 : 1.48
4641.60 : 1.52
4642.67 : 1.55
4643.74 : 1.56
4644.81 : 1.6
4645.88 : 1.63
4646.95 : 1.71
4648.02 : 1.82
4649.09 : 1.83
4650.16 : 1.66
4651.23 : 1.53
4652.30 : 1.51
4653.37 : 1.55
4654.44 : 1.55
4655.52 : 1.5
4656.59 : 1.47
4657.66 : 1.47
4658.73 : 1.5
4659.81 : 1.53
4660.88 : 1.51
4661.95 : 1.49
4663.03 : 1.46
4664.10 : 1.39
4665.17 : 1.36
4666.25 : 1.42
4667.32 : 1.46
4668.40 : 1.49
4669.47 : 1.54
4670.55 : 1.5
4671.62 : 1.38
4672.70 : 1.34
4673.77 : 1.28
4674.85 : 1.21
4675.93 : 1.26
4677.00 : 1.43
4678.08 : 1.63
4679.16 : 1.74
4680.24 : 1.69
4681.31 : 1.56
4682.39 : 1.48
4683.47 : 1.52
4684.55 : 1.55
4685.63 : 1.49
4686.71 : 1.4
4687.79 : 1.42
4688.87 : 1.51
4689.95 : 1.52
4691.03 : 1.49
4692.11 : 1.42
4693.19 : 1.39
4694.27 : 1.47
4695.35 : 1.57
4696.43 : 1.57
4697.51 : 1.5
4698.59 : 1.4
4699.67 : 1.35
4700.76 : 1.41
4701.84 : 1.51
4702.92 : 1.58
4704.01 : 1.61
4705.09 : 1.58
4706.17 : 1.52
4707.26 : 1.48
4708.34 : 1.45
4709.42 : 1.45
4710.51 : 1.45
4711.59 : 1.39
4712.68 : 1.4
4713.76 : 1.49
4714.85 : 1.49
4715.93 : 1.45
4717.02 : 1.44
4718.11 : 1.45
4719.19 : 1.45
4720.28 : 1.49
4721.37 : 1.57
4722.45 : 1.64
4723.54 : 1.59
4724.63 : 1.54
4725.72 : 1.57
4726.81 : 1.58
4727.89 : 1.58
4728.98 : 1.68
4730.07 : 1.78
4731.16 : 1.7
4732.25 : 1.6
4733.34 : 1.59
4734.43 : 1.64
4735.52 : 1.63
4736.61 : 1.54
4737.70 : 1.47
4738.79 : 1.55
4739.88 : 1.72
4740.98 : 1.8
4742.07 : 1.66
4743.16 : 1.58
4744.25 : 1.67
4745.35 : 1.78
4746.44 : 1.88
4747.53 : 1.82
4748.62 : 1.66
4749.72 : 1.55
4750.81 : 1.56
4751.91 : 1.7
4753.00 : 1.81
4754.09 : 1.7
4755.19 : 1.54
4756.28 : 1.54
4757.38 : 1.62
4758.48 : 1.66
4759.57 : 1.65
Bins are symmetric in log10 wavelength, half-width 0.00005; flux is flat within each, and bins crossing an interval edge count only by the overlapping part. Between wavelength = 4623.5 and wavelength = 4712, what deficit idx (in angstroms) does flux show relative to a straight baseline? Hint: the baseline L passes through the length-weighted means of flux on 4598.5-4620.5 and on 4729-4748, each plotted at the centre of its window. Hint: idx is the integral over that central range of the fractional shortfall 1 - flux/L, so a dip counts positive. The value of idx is 7.0 angstroms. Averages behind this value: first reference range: 1.62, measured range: 1.51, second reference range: 1.67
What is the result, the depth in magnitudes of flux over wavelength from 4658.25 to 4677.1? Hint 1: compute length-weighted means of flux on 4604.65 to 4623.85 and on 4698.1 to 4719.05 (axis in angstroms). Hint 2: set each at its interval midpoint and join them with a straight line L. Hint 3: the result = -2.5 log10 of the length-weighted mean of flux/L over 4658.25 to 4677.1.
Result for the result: 0.10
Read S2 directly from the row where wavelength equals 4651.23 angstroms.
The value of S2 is 1.53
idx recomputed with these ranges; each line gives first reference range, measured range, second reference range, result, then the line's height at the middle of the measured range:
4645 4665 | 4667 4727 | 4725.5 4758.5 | 4.5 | 1.6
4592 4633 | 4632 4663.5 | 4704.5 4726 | 0.1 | 1.55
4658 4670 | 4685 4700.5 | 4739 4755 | 0.8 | 1.55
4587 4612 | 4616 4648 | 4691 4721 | -1.5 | 1.51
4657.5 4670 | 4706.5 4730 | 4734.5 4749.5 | 1.4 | 1.61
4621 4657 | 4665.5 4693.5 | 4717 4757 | 2.3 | 1.59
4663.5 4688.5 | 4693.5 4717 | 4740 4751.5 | 1.2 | 1.56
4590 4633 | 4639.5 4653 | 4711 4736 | -0.4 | 1.57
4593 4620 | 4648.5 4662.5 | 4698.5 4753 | 0.2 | 1.57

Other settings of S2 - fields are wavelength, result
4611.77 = 1.71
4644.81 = 1.6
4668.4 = 1.49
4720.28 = 1.49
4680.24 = 1.69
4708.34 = 1.45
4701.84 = 1.51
